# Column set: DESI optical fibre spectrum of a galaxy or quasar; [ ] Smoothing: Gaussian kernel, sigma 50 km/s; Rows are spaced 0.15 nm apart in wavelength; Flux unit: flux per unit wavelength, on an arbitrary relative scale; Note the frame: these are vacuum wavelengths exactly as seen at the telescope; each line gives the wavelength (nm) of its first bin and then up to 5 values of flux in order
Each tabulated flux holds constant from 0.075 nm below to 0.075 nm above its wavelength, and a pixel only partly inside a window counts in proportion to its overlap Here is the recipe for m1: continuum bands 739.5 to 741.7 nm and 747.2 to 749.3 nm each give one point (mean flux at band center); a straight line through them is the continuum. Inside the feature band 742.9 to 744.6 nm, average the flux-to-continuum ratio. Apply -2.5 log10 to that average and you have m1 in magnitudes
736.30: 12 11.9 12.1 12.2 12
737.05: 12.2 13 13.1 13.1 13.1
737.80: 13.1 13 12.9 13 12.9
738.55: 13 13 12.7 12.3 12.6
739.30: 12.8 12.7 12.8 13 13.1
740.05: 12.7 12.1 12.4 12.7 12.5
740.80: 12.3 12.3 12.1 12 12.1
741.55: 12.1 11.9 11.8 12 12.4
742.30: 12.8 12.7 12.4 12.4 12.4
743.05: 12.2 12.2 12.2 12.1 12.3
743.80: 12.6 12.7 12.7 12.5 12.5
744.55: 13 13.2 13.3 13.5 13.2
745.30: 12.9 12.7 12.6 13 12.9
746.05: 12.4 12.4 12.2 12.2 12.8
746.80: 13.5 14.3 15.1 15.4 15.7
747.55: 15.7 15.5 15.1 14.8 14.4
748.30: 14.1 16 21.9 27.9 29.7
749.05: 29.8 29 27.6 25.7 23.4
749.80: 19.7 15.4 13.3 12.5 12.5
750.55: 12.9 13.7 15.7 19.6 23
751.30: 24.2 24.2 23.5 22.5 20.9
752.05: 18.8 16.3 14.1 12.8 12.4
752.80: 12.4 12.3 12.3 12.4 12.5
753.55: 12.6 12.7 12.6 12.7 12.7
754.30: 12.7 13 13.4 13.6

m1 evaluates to 0.23 mag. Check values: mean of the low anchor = 12.4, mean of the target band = 12.4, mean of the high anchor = 19.8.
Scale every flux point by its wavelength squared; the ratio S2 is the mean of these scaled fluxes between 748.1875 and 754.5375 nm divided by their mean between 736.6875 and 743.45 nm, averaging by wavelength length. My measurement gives 1.45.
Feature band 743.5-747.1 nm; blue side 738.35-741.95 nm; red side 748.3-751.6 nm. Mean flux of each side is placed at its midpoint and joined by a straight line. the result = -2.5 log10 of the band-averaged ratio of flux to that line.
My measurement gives 0.29 mag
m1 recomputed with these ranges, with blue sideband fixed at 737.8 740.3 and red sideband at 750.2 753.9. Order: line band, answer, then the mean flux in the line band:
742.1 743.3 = 0.105 mag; 12.4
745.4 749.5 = -0.150 mag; 17.2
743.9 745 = 0.100 mag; 12.9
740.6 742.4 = 0.102 mag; 12.2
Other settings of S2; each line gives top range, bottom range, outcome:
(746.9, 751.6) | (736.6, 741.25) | 1.55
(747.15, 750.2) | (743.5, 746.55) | 1.58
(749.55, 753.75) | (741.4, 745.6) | 1.34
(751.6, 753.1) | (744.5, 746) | 1.26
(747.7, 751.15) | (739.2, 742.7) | 1.59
